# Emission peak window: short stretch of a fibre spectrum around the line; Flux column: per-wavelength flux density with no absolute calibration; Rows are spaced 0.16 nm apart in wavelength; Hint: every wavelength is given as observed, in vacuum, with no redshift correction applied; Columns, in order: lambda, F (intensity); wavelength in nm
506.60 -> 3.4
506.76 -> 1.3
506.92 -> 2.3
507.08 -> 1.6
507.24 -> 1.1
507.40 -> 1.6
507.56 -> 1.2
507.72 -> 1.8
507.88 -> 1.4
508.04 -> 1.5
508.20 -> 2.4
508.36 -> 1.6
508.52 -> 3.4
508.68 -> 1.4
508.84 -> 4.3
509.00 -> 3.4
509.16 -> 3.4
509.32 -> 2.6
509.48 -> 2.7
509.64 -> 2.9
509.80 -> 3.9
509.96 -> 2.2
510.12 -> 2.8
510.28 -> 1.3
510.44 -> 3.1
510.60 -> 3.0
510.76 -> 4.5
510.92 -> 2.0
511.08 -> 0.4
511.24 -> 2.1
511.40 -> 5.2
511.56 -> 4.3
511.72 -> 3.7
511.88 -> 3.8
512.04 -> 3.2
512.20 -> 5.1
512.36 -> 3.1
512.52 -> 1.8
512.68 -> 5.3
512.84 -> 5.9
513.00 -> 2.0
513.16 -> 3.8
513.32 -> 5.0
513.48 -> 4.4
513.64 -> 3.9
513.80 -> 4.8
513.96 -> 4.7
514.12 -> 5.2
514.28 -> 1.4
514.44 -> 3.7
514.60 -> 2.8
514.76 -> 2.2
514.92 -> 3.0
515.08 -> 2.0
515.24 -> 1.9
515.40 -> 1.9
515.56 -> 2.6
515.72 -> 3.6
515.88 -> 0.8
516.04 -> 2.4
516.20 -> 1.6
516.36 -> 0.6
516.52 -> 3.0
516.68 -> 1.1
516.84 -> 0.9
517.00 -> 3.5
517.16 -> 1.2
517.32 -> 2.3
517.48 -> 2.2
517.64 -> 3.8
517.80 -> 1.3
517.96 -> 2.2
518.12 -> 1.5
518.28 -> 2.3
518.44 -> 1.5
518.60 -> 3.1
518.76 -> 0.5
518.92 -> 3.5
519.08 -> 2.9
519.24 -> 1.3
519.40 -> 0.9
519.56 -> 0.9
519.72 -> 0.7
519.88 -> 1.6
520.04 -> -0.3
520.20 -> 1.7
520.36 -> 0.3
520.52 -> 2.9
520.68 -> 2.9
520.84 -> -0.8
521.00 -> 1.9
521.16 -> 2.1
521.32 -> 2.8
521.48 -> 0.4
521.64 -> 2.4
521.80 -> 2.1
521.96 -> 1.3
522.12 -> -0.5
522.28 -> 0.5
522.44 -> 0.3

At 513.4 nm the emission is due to C IV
